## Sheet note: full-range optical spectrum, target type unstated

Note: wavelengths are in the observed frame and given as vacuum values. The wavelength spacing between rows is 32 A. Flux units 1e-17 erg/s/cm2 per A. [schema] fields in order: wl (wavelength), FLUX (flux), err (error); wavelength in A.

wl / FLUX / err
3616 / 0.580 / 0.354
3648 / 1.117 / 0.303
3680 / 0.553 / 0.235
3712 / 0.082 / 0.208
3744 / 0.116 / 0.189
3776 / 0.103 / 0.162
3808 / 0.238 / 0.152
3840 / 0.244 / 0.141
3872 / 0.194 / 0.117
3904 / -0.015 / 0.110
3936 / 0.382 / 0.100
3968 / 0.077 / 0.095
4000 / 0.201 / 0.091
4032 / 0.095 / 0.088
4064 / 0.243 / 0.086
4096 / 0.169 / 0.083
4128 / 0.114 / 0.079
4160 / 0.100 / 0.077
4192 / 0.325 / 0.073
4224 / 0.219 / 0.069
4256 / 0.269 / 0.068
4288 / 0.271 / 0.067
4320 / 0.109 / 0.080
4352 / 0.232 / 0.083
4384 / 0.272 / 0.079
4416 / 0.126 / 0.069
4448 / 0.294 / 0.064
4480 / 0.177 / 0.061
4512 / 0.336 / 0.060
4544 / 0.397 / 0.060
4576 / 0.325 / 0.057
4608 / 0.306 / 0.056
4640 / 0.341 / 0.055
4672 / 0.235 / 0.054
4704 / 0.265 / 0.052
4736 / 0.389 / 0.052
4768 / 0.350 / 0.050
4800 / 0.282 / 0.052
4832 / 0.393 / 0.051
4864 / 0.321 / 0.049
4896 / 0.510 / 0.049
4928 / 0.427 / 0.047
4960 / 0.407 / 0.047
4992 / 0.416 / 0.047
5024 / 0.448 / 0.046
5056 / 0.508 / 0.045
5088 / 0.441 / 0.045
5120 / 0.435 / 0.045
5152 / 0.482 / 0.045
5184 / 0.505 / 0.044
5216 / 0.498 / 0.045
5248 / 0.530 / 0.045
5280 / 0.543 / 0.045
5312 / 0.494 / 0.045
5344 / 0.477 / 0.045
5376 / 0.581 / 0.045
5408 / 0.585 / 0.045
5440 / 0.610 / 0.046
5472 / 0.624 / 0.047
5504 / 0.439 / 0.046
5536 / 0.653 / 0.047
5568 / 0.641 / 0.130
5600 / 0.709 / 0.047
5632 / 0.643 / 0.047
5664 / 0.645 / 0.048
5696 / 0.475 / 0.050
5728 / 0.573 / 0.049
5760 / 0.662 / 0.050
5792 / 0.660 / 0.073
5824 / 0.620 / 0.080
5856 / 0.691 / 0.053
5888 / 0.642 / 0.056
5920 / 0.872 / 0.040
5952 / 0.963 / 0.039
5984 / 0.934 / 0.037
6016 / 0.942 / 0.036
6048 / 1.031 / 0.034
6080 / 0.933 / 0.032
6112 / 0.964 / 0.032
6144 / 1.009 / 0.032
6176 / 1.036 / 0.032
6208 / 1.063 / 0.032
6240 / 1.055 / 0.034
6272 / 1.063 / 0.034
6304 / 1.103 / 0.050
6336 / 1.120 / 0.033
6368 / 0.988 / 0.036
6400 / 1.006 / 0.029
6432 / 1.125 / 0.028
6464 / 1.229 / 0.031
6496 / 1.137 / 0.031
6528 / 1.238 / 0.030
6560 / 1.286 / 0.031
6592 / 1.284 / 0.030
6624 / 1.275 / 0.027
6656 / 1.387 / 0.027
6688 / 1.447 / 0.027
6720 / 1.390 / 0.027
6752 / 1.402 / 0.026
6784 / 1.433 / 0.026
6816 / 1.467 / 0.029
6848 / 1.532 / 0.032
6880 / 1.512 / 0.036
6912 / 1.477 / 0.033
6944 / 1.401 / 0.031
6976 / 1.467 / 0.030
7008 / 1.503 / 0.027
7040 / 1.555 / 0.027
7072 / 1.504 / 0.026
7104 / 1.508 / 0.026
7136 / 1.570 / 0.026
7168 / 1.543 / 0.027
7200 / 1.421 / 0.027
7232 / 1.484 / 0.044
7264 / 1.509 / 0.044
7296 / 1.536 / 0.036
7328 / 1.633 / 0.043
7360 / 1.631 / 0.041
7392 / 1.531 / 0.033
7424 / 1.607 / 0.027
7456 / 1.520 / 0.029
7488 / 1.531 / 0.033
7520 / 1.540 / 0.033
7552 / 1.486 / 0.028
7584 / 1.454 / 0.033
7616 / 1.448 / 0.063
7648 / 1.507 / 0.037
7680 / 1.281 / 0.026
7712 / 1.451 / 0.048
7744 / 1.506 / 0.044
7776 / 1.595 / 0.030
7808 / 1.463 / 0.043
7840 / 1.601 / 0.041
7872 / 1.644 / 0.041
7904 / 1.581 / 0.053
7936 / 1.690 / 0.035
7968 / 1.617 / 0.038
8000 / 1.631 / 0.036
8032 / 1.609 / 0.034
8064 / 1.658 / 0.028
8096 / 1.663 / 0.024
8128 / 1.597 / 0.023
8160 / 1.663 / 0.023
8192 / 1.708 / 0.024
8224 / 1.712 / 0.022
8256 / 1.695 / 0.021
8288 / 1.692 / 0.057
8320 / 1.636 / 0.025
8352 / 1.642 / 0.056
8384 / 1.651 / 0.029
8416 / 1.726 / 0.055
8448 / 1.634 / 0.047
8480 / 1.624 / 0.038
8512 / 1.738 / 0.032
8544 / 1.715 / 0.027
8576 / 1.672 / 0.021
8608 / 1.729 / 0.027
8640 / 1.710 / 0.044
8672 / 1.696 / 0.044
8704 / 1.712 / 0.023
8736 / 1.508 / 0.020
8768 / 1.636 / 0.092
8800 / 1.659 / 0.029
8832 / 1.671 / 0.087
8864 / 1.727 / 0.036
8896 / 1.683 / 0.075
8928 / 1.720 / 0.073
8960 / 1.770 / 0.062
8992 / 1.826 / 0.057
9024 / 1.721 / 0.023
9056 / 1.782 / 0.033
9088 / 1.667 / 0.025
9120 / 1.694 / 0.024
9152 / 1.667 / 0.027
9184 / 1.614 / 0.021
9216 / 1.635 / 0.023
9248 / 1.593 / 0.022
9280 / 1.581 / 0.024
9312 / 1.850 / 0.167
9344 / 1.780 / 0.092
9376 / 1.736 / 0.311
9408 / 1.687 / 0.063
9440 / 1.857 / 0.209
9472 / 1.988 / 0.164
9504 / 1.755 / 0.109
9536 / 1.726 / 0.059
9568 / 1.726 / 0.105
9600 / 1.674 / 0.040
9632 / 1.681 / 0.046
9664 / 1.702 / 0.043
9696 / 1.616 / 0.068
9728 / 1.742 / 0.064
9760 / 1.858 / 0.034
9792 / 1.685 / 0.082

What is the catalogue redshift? 0.48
